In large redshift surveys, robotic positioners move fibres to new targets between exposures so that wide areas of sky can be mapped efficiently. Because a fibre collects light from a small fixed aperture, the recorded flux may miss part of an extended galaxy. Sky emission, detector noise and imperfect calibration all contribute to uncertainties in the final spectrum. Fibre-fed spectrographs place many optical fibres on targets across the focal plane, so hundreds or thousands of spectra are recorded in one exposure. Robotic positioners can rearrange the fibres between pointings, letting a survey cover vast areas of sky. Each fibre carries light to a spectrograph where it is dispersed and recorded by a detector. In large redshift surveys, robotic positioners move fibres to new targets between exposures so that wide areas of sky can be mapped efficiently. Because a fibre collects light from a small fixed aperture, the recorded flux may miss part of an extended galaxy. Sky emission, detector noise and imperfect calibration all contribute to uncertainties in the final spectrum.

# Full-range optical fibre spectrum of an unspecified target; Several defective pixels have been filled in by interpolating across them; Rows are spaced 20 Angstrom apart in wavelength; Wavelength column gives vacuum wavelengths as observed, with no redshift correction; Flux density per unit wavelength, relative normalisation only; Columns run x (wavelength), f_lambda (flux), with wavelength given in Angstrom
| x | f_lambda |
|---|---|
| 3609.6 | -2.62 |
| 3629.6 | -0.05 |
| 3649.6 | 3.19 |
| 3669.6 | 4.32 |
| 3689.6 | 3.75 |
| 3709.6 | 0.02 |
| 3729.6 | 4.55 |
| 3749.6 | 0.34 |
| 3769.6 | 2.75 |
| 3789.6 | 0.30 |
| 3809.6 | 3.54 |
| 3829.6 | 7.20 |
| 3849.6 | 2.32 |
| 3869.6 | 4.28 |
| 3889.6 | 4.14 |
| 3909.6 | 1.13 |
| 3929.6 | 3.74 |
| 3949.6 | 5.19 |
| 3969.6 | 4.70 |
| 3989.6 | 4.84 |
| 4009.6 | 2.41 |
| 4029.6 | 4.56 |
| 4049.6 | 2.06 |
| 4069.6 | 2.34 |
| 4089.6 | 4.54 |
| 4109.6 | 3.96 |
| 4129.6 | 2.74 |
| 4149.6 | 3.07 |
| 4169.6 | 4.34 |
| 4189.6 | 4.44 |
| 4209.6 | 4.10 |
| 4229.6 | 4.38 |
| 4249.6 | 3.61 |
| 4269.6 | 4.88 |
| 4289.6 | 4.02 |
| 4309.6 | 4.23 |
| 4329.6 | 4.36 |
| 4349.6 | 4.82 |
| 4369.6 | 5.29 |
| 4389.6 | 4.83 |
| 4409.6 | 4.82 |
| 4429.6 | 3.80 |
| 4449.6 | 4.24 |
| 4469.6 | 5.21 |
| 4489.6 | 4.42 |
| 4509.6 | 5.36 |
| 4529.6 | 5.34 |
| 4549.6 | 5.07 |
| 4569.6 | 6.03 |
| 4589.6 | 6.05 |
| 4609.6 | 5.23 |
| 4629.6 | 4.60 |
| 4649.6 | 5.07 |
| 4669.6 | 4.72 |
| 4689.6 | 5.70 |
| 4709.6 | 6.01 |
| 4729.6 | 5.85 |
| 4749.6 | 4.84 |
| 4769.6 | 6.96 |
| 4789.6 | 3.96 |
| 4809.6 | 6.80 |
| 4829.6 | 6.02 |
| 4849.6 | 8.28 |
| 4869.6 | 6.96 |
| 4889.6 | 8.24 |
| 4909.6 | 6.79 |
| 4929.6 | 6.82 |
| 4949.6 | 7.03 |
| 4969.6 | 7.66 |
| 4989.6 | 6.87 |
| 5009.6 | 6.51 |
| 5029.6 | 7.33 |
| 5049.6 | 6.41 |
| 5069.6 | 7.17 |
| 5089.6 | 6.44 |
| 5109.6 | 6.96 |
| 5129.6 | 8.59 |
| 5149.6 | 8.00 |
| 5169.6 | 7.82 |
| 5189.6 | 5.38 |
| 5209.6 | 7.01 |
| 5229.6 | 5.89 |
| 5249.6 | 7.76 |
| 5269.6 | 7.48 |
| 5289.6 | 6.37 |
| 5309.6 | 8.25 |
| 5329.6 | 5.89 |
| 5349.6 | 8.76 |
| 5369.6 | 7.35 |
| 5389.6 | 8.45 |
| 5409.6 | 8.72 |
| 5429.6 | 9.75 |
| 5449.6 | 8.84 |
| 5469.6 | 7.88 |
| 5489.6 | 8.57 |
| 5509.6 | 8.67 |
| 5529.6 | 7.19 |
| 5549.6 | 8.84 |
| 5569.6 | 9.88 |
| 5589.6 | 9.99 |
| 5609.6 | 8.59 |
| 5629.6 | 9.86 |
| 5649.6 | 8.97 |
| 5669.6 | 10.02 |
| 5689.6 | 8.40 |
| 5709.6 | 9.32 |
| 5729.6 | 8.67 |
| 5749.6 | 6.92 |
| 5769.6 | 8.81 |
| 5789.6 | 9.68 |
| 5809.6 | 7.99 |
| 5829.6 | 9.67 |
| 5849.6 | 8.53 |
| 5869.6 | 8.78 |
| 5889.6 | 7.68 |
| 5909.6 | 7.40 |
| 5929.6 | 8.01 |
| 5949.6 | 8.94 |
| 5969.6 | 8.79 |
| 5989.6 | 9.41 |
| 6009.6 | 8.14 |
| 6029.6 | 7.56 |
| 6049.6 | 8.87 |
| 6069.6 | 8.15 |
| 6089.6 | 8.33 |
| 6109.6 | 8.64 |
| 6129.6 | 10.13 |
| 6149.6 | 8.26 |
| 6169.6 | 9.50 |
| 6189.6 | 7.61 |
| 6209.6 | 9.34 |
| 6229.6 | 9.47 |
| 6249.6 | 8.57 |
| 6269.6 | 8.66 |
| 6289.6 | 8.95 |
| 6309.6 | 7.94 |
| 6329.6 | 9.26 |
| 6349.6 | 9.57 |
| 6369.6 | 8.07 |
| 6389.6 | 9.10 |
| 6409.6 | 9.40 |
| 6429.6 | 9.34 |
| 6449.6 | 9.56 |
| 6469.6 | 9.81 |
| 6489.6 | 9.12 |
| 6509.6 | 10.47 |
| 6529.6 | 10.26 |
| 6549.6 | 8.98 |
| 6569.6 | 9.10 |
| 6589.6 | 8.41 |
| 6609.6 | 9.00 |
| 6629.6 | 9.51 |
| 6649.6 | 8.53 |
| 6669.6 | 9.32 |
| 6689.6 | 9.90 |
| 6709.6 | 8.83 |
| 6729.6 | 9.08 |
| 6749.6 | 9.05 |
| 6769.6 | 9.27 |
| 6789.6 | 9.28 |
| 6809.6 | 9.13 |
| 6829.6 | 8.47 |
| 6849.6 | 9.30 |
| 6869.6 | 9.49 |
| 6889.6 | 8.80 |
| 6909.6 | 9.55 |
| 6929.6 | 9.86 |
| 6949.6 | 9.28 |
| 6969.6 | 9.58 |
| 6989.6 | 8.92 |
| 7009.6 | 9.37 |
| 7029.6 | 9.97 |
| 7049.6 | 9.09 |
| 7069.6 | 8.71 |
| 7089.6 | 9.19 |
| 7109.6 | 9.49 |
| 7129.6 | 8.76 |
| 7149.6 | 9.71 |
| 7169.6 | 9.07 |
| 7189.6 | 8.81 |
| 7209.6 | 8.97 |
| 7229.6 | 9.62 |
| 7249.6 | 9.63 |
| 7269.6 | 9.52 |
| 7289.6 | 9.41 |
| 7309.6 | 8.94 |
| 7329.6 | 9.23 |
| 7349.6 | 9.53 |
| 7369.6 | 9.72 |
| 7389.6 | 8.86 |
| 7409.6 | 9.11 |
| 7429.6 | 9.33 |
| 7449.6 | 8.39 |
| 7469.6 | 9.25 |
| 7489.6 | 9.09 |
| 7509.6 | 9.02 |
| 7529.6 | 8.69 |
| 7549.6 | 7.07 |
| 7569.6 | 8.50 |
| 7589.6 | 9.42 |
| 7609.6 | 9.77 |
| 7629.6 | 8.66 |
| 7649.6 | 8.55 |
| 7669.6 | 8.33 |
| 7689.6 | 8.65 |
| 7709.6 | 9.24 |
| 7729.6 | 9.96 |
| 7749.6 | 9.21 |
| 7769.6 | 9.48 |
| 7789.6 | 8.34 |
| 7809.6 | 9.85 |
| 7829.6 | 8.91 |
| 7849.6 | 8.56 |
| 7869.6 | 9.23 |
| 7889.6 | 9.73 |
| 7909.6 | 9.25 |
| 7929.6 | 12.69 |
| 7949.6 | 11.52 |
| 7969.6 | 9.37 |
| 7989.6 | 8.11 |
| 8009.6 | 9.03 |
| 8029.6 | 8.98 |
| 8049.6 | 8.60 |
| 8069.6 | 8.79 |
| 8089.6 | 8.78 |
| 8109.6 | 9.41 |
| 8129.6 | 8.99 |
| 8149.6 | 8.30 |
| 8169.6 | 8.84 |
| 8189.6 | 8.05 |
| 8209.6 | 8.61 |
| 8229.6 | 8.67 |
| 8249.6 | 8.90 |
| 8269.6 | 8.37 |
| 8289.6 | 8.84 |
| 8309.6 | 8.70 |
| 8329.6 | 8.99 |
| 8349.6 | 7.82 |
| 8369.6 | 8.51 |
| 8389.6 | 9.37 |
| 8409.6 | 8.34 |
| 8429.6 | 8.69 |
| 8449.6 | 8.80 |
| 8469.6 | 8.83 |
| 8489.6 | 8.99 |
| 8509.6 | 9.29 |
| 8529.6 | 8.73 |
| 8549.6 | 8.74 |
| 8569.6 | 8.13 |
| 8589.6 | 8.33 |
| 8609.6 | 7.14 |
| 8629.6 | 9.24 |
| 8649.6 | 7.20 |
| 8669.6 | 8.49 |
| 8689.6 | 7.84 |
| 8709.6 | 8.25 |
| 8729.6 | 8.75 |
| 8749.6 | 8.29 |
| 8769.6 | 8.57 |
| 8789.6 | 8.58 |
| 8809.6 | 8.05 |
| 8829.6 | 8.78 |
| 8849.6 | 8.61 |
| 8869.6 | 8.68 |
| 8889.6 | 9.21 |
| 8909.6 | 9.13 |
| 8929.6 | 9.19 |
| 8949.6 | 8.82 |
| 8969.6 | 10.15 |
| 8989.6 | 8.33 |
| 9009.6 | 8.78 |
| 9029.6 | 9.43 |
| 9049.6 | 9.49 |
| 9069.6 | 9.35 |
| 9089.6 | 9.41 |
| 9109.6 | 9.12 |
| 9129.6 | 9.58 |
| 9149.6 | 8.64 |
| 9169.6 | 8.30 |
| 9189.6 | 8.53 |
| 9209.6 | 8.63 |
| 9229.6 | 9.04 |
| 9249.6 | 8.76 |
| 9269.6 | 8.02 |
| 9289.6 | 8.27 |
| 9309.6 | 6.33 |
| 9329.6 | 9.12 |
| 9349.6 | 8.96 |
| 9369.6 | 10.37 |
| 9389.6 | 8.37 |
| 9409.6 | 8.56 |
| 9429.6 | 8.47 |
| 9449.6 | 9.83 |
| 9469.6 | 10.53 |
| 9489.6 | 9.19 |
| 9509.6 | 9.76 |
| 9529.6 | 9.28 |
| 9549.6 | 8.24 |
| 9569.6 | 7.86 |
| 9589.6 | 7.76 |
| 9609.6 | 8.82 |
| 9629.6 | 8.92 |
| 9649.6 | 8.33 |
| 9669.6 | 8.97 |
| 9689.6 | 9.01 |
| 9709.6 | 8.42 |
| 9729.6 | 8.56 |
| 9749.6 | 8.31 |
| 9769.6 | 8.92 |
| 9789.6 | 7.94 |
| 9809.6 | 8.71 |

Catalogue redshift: 0.21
